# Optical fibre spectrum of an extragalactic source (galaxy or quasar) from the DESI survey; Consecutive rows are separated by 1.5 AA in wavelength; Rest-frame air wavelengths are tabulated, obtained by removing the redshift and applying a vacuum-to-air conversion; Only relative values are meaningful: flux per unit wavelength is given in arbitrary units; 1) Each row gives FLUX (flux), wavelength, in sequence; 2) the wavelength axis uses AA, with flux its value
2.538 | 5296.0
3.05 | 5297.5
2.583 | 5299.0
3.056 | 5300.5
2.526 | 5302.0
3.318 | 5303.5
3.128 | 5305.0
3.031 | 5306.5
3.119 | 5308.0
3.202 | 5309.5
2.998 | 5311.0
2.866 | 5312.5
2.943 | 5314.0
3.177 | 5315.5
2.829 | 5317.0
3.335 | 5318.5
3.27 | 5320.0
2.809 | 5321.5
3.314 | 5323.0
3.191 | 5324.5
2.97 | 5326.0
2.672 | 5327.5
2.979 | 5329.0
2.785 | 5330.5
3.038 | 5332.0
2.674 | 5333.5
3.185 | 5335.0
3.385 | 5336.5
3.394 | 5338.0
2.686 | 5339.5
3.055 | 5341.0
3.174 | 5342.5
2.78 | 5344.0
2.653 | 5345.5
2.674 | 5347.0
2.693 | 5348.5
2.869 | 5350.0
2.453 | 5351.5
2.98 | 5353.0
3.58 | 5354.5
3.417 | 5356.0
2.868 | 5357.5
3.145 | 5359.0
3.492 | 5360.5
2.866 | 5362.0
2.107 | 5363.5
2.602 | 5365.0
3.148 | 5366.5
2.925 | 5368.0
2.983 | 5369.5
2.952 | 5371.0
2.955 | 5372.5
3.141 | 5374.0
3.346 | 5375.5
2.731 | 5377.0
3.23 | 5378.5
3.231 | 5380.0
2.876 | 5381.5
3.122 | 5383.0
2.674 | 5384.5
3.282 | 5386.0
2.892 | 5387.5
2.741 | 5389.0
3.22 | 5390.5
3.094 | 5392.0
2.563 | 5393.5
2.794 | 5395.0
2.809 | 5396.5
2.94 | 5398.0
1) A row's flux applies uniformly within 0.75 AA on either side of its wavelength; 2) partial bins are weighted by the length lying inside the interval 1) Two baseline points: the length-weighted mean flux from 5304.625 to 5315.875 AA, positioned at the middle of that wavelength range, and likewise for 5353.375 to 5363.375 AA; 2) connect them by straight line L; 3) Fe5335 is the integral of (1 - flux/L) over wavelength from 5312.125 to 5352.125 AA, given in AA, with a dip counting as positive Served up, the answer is 1.7 AA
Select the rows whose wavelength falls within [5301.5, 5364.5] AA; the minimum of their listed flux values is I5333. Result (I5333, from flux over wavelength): 2.107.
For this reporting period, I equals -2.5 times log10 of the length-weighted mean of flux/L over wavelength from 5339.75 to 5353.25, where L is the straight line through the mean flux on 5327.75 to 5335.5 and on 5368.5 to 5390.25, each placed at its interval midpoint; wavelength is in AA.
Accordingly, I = 0.052 mag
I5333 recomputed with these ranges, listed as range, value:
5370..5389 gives 2.674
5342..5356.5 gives 2.453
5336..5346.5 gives 2.653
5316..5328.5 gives 2.672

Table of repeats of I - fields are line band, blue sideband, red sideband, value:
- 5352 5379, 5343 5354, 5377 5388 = -0.05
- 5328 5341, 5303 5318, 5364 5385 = 0.01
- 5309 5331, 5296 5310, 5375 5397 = -0.02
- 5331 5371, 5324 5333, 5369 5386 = 0.01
